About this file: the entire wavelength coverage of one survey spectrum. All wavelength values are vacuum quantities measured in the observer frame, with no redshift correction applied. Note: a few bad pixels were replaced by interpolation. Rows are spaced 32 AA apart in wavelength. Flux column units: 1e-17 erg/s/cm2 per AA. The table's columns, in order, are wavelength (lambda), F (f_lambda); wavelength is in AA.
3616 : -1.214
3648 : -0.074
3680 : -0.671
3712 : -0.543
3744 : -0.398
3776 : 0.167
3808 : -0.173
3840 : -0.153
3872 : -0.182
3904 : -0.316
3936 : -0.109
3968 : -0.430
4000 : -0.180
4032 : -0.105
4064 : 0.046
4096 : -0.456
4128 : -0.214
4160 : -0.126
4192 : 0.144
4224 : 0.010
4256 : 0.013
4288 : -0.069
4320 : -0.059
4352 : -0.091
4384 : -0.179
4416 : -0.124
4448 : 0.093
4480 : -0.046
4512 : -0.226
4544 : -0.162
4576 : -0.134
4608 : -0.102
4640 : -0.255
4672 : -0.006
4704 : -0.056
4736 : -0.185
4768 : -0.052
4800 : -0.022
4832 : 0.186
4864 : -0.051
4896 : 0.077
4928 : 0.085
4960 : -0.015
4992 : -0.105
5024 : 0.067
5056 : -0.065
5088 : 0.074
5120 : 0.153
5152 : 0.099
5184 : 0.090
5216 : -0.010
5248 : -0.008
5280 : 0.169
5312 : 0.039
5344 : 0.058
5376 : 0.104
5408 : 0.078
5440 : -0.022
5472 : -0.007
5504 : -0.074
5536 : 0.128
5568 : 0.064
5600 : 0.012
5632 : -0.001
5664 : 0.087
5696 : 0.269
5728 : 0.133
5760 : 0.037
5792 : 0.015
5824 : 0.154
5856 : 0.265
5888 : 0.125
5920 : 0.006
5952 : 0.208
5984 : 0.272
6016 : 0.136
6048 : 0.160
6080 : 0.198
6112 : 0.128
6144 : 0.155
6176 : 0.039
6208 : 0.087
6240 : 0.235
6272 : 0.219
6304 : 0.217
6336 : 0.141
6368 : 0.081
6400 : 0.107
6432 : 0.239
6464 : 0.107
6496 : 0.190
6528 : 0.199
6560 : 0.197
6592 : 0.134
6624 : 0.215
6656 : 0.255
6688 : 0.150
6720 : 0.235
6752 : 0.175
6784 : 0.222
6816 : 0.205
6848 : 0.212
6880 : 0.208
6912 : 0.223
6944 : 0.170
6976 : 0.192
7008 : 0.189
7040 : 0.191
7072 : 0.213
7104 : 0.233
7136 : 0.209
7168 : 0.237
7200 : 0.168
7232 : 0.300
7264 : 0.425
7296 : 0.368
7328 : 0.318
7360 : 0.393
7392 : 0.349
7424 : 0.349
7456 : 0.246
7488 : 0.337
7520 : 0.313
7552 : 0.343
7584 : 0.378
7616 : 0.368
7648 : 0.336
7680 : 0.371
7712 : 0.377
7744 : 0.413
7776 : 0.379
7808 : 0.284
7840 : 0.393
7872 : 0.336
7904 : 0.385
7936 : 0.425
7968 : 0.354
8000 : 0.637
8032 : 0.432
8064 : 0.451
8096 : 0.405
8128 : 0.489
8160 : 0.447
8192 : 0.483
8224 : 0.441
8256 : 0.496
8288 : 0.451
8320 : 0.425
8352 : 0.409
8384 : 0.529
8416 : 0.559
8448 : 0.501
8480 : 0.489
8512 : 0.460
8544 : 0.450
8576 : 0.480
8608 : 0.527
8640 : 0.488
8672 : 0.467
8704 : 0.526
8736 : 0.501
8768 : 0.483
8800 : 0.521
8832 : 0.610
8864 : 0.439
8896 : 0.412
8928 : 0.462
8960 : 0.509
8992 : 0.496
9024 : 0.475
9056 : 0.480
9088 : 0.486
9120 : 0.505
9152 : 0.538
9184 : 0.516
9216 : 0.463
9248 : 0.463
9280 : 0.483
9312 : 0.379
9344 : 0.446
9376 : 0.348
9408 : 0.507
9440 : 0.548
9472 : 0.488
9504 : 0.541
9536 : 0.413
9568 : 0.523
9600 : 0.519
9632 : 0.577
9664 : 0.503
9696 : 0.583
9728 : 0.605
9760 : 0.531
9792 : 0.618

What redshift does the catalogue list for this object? 0.81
